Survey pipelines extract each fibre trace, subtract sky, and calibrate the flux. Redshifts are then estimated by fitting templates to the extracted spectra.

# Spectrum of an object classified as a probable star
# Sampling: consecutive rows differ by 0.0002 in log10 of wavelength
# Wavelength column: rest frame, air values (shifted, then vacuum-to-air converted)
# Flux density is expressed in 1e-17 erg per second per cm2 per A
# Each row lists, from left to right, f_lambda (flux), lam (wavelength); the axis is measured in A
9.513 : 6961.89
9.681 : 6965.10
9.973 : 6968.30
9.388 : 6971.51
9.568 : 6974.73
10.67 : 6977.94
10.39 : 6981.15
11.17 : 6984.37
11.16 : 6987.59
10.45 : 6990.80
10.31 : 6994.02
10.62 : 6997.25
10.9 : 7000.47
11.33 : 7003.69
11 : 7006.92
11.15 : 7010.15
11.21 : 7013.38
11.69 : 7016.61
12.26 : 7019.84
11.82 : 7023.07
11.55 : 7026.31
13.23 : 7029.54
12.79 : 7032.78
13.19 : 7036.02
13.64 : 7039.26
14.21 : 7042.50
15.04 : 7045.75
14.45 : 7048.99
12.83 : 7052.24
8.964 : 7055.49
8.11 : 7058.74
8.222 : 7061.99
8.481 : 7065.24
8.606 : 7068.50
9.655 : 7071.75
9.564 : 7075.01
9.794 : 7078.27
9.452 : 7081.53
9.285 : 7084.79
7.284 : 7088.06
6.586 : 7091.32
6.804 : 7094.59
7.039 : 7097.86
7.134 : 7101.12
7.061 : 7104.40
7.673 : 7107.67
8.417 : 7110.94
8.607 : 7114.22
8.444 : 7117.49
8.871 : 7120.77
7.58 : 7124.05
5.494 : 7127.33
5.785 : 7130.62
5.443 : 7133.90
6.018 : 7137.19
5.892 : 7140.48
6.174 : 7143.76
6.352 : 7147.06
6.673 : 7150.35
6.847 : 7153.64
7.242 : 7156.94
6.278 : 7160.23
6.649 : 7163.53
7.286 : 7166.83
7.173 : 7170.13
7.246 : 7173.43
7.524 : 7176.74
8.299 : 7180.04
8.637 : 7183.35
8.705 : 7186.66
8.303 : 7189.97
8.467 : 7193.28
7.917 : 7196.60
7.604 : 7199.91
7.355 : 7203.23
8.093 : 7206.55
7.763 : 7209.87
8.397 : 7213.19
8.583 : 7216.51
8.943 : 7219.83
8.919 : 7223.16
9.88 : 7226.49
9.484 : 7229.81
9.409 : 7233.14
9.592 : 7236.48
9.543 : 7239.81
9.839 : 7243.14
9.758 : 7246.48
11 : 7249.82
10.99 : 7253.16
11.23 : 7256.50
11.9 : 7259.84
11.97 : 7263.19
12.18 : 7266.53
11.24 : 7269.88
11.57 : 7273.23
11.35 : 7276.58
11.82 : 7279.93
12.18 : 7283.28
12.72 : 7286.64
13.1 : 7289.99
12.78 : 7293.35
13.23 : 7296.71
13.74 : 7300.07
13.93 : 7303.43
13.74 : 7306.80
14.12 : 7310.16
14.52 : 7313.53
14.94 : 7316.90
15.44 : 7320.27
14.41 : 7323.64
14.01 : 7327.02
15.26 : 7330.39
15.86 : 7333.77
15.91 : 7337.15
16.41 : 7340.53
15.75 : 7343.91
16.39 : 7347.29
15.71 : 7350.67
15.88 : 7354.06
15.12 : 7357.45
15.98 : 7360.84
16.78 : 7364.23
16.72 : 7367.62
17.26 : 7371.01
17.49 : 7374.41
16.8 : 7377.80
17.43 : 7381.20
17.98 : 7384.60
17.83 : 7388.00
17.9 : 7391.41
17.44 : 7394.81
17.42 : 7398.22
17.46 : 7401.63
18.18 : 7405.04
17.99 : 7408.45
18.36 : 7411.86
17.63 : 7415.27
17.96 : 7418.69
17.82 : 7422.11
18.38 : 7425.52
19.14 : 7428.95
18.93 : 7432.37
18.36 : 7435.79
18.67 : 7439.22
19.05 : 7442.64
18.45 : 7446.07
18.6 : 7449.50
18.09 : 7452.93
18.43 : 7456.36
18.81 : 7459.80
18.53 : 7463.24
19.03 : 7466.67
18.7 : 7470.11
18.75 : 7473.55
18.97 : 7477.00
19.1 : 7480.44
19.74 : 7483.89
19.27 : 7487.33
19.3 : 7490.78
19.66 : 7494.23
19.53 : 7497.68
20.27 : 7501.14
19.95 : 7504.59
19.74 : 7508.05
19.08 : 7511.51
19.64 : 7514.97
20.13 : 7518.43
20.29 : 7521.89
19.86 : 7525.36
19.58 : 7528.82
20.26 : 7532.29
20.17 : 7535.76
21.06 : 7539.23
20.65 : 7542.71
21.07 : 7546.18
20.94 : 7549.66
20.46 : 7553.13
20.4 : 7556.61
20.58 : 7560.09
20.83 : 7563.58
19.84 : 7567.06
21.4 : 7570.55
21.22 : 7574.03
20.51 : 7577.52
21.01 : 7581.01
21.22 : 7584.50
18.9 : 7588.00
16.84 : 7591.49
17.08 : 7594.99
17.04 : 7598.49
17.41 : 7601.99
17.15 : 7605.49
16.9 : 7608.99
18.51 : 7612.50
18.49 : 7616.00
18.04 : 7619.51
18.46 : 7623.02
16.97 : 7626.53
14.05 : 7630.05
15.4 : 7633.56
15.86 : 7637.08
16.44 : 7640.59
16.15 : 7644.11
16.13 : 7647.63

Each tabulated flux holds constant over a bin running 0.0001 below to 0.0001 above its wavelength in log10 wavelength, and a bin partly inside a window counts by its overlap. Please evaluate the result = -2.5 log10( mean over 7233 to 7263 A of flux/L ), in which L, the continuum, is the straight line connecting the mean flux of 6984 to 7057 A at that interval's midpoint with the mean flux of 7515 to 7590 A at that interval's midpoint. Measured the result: 0.43 mag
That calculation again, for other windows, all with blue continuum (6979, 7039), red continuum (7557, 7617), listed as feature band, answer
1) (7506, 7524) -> -0.09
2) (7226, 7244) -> 0.45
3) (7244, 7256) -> 0.36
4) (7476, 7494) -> -0.09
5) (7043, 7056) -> -0.11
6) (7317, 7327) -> 0.06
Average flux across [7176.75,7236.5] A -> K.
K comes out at 8.52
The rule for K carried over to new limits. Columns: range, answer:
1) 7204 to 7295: 10.5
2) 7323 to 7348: 15.5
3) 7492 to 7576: 20.3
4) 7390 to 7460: 18.2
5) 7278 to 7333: 13.8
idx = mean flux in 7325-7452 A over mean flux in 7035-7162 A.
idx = 2.0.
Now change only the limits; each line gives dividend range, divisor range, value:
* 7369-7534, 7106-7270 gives 2.24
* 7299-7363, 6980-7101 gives 1.43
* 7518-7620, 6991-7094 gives 1.81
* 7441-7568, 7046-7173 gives 2.48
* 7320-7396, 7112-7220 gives 2.21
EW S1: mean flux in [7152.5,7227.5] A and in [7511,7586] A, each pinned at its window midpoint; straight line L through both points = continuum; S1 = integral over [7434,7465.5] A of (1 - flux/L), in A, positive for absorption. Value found -2.9 A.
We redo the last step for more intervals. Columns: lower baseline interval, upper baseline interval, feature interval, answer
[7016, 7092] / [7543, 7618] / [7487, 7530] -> -3.45 A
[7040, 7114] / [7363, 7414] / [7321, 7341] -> 0.98 A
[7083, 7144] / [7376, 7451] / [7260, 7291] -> 2.55 A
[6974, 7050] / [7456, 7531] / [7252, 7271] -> 5.00 A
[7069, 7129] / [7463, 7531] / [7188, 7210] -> 5.97 A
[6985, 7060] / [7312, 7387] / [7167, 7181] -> 6.39 A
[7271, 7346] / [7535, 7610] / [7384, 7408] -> -2.88 A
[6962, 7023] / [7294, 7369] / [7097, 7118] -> 7.67 A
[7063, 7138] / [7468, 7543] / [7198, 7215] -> 4.78 A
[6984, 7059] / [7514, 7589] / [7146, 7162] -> 8.37 A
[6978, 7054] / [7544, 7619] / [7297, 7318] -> 2.30 A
